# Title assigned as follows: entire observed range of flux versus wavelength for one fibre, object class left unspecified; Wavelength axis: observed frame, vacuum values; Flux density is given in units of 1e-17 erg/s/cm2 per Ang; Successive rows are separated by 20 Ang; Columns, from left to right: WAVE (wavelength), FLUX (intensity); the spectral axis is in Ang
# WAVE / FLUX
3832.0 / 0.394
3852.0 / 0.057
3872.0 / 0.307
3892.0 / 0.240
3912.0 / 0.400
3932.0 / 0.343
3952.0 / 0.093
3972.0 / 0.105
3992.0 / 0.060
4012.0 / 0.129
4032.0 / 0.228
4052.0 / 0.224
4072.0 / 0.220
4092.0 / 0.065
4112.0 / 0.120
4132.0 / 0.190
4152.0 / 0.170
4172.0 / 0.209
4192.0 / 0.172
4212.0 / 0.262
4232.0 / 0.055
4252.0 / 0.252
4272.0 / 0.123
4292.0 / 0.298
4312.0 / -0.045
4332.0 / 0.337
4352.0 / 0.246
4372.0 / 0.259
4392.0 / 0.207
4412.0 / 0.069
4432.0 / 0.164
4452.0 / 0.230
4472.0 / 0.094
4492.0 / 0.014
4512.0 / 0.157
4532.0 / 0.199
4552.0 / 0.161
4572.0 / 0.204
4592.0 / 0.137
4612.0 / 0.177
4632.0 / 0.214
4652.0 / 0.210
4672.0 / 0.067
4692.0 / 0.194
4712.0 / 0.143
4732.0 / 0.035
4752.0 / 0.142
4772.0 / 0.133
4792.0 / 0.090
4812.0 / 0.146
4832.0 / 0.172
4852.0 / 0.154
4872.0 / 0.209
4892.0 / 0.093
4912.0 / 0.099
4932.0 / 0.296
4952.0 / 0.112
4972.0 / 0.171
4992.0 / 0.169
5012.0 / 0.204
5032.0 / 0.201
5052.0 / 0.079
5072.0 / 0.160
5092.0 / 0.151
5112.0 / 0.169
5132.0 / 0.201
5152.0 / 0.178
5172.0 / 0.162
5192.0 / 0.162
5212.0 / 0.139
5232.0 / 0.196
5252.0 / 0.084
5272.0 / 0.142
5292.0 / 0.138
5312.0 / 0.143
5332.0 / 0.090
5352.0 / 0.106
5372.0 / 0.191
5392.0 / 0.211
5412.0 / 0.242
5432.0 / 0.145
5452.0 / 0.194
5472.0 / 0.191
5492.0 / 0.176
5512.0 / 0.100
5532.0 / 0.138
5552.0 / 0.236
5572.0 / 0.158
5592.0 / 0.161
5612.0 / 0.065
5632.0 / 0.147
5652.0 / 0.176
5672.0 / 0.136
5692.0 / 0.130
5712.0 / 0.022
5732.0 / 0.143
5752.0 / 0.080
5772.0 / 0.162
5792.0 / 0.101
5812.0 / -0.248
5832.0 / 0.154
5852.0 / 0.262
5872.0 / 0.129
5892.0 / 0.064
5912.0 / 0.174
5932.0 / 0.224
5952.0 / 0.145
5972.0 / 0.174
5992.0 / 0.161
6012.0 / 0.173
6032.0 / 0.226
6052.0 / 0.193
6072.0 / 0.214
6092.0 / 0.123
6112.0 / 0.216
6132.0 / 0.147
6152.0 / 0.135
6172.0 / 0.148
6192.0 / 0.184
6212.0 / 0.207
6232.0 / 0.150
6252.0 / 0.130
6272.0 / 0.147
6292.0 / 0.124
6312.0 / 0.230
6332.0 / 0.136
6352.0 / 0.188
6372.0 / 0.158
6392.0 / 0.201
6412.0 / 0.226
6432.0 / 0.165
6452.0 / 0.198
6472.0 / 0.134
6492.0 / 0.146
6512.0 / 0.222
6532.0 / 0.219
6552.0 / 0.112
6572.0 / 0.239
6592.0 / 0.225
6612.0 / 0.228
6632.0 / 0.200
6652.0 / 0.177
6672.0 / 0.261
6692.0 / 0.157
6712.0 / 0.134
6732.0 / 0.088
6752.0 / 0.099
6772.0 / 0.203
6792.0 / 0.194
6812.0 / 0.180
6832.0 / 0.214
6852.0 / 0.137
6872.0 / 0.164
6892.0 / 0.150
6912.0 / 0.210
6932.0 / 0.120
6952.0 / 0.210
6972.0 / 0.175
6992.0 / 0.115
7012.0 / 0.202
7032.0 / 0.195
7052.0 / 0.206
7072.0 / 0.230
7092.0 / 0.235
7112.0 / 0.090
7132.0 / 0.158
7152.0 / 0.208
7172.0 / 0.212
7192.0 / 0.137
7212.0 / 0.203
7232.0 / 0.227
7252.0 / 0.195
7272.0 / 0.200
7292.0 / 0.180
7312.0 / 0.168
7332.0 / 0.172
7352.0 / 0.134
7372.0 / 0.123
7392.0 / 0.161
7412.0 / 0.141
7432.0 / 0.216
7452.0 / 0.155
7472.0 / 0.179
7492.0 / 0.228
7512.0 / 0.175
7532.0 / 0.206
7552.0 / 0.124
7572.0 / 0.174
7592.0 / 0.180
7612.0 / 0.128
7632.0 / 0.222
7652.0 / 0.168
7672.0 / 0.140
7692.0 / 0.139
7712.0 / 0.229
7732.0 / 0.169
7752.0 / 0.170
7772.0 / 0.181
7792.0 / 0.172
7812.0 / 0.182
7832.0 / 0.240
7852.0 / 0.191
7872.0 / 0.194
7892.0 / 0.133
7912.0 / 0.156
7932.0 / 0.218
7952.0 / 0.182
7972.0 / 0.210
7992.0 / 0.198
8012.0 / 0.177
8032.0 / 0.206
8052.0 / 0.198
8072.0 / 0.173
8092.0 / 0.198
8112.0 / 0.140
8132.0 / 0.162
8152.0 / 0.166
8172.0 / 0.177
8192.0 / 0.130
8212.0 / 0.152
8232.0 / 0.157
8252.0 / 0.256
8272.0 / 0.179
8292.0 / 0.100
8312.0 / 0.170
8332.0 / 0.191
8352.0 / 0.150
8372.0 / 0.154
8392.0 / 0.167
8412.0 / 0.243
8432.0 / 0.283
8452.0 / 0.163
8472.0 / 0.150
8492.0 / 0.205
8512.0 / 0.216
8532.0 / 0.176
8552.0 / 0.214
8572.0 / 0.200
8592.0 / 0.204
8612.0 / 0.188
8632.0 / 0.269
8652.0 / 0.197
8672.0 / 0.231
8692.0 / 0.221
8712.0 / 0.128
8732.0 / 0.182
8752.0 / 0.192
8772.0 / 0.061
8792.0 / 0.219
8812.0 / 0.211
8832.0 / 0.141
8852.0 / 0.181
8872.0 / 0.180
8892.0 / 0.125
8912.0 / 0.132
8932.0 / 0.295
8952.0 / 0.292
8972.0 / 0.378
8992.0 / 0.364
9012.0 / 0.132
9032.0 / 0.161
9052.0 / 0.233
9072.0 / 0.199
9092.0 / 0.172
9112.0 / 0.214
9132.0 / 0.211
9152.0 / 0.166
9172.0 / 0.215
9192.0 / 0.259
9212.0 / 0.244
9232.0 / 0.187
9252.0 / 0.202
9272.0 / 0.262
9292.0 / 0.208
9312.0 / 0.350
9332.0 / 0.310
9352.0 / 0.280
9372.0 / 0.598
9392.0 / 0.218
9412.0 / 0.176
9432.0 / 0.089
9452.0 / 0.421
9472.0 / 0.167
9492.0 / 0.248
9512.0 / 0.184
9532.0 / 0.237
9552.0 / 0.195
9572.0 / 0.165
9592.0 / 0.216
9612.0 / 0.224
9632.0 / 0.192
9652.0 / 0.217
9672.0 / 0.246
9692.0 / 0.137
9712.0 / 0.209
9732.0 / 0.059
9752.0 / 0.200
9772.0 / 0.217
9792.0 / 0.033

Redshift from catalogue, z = 1.41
